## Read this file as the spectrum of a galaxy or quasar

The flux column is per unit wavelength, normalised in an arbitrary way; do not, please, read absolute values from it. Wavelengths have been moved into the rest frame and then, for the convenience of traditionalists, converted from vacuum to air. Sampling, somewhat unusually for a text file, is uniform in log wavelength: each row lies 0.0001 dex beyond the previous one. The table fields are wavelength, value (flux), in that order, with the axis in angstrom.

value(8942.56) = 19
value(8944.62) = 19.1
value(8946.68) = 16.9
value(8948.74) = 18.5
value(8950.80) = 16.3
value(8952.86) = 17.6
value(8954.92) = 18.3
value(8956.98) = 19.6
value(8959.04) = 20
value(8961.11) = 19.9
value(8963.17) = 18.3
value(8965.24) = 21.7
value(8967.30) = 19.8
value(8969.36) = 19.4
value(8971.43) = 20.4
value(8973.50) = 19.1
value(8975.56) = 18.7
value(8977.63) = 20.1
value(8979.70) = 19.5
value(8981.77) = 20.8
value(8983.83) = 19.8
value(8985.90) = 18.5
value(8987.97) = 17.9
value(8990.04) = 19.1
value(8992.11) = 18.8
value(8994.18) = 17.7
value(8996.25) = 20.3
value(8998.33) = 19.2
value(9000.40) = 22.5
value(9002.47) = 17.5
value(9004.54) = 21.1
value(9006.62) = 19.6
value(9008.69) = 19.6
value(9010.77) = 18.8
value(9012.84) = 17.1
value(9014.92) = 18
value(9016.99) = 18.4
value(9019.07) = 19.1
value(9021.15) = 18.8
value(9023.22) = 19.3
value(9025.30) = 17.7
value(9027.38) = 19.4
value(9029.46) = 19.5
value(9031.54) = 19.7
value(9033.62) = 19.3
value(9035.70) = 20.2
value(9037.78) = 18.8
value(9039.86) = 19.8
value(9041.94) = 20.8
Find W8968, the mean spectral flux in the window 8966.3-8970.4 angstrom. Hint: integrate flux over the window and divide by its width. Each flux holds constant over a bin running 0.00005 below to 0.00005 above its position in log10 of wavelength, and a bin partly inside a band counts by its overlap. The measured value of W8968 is 19.6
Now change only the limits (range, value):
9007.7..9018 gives 18.4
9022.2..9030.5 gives 19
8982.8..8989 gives 18.7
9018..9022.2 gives 19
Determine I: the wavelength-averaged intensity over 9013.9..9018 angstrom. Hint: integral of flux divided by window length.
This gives 18.2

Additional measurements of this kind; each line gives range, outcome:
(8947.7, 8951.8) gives 17.4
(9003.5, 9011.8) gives 19.8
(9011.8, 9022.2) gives 18.3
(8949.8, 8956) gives 17.4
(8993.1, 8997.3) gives 19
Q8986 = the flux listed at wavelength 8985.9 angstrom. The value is 18.5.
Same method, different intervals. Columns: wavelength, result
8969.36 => 19.4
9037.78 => 18.8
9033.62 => 19.3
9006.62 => 19.6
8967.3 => 19.8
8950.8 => 16.3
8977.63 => 20.1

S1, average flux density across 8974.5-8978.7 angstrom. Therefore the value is 19.4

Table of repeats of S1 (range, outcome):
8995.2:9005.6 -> 20.1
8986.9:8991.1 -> 18.5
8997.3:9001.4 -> 20.8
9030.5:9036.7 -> 19.7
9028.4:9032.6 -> 19.6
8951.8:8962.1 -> 19.1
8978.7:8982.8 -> 20.2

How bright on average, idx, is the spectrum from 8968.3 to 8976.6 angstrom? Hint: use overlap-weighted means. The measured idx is 19.4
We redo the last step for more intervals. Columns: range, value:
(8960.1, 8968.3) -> 19.9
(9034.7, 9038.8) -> 19.5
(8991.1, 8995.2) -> 18.3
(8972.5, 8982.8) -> 19.6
